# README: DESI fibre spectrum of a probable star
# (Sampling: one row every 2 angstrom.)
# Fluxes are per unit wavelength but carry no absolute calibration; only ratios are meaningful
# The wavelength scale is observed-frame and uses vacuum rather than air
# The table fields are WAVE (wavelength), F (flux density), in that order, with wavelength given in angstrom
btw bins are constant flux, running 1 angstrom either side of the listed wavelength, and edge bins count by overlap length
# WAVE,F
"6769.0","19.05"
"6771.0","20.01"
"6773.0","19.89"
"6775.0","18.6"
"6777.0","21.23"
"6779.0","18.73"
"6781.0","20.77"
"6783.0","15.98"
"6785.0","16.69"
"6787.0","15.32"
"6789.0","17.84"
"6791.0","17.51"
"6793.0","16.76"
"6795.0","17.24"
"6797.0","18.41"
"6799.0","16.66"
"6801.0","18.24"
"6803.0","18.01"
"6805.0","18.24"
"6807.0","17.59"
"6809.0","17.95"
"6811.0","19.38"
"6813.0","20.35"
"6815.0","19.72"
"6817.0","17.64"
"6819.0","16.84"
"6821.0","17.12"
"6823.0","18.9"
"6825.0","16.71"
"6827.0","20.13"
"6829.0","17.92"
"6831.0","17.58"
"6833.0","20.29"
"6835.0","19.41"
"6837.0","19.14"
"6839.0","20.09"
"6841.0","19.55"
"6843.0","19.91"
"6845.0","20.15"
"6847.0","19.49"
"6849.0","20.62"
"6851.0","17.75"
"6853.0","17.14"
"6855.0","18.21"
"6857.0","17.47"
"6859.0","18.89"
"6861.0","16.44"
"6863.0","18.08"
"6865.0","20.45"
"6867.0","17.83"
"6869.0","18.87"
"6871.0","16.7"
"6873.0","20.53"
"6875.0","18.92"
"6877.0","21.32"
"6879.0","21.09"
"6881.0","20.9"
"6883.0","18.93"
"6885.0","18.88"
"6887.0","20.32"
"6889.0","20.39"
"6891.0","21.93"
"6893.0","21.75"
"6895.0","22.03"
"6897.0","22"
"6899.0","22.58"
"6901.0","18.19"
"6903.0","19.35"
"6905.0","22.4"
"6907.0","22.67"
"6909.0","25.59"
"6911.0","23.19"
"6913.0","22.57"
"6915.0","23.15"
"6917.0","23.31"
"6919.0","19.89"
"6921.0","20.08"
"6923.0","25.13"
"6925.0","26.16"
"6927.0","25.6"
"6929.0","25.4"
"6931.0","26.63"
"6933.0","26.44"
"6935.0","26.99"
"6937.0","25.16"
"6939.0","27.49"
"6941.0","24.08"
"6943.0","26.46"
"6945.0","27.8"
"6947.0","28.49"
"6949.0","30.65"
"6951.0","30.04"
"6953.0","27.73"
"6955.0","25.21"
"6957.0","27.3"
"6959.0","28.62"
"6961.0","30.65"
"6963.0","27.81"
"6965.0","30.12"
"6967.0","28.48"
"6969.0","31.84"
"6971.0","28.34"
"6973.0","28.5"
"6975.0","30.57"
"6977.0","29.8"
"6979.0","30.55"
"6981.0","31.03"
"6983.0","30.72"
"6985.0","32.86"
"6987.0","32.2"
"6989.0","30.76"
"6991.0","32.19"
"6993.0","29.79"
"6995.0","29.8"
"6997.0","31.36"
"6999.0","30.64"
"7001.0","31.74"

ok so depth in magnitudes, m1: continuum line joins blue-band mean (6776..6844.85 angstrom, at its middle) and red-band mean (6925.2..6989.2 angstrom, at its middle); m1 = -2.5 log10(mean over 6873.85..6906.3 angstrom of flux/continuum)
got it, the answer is 0.15 mag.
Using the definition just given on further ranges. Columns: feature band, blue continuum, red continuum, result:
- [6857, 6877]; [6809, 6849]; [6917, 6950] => 0.15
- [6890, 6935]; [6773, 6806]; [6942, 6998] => 0.13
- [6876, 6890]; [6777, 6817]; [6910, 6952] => 0.13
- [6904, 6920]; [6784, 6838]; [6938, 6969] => 0.11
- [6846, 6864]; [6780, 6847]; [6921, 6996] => 0.16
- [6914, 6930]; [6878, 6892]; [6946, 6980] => 0.04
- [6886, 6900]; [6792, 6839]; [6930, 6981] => 0.11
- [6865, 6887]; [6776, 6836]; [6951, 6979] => 0.18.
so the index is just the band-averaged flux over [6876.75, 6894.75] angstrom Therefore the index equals 20.6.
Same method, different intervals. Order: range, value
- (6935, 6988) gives 28.9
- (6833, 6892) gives 19.3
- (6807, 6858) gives 18.8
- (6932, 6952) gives 27.4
